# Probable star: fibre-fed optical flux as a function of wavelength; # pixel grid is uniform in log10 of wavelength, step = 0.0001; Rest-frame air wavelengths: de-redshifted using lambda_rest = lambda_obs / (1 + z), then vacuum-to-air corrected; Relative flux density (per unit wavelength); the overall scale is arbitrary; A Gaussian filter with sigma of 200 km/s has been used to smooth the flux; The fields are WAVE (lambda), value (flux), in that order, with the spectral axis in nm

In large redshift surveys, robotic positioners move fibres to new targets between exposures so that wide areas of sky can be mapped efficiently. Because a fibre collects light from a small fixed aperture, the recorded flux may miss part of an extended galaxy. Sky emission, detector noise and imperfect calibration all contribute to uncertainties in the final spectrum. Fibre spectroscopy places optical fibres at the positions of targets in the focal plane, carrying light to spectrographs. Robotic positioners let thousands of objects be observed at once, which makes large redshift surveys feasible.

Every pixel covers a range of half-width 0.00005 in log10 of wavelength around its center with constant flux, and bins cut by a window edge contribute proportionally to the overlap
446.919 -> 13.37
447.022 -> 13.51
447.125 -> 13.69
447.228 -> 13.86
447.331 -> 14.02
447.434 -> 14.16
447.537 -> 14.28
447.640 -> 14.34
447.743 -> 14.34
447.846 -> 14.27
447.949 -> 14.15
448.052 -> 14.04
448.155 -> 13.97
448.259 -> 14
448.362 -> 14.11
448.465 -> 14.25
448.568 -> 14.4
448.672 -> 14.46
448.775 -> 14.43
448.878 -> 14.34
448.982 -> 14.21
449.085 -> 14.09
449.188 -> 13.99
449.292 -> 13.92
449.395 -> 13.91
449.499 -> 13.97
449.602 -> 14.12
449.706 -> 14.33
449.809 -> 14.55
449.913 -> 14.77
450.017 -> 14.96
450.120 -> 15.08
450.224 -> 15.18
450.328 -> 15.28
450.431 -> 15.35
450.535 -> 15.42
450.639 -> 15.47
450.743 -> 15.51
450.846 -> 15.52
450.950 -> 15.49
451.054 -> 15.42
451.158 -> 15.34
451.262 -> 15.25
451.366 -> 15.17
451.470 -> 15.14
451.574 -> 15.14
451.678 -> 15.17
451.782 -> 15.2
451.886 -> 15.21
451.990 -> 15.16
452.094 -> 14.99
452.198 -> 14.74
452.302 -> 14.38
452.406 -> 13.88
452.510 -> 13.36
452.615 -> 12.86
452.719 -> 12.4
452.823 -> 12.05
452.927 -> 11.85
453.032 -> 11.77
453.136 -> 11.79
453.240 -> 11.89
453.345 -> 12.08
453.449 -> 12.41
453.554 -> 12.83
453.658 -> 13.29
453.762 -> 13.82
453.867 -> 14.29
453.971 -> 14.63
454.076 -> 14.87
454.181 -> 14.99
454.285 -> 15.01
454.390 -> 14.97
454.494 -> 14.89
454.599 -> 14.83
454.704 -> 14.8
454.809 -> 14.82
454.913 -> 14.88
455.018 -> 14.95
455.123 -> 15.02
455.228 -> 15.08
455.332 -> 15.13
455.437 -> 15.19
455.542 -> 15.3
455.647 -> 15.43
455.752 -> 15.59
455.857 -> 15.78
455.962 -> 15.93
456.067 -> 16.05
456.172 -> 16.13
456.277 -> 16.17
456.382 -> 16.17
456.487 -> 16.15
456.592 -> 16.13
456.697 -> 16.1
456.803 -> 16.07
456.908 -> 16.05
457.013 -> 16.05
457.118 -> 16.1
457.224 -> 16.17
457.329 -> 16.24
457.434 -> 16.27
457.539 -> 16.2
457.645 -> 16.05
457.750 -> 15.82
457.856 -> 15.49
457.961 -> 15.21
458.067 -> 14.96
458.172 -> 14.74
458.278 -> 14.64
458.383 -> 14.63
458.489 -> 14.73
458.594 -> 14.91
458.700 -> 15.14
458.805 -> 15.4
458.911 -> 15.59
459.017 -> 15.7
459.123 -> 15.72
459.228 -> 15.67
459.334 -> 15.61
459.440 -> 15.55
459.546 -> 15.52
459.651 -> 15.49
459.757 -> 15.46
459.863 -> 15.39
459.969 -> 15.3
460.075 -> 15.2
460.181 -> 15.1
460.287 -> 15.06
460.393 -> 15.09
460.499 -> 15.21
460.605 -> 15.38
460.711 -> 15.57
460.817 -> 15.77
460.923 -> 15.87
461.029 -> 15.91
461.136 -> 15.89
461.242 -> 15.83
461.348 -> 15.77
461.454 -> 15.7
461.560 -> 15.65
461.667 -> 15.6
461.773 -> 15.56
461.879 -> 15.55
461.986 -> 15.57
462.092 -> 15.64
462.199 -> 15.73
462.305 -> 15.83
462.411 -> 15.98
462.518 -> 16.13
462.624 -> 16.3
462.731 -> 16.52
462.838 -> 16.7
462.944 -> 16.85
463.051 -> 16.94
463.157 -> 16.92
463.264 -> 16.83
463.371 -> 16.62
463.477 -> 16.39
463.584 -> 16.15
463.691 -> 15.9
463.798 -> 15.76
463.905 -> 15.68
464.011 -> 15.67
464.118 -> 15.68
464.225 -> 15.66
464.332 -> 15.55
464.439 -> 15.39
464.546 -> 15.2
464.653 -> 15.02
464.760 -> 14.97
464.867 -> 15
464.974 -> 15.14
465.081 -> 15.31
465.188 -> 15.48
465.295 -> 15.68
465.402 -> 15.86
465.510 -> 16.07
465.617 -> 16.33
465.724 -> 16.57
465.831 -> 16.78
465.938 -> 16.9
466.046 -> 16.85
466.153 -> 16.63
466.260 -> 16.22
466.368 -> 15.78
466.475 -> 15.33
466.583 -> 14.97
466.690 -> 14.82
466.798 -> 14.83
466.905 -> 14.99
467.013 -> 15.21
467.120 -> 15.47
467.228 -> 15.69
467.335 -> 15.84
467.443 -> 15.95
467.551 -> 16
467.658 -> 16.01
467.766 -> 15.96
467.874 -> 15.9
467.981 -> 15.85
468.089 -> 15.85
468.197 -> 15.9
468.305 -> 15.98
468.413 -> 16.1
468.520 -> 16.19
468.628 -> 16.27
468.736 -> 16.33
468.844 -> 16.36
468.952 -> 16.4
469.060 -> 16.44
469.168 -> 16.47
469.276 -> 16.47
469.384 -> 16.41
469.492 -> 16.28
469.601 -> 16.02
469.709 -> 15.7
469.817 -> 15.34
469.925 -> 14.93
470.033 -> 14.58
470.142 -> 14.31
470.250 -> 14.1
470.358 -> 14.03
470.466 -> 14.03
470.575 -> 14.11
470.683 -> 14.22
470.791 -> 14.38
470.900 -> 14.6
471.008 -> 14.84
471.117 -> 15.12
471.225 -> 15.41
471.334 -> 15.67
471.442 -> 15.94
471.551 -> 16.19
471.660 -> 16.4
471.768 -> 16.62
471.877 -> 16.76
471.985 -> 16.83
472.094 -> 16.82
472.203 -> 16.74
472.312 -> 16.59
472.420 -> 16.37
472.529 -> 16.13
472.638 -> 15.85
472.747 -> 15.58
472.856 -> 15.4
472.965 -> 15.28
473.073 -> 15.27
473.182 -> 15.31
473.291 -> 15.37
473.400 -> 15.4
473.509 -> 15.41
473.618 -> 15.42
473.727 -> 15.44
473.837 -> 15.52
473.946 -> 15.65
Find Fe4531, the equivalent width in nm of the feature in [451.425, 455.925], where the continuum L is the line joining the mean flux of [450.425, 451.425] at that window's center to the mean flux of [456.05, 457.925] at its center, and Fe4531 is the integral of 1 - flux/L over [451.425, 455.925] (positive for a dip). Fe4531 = 0.42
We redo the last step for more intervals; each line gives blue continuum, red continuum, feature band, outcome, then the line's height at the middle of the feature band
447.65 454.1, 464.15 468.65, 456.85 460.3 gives -0.119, 15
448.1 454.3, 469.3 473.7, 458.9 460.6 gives -0.073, 14.8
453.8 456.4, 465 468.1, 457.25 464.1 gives -0.087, 15.5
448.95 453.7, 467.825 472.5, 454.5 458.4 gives -0.254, 14.6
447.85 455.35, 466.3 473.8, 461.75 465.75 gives -0.186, 15.2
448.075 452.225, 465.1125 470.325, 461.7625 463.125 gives -0.054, 15.5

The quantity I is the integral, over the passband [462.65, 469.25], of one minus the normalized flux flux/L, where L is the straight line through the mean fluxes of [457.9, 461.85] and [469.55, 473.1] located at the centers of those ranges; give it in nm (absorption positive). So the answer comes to -0.22 nm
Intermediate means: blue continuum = 15.4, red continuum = 15.5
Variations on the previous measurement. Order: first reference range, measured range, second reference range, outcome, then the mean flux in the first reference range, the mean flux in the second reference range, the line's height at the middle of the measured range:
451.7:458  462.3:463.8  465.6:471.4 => -0.11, 14.8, 15.6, 15.3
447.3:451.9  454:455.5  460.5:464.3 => 0.02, 14.7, 16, 15.2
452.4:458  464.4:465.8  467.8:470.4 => -0.01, 14.8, 15.8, 15.5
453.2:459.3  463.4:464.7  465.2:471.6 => -0.02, 15.2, 15.6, 15.5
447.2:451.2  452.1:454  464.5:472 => 0.22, 14.6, 15.7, 14.8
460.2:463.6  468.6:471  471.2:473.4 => 0.10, 15.9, 16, 16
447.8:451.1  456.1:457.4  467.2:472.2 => -0.10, 14.6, 15.7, 15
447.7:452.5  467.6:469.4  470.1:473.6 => -0.09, 14.7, 15.5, 15.4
